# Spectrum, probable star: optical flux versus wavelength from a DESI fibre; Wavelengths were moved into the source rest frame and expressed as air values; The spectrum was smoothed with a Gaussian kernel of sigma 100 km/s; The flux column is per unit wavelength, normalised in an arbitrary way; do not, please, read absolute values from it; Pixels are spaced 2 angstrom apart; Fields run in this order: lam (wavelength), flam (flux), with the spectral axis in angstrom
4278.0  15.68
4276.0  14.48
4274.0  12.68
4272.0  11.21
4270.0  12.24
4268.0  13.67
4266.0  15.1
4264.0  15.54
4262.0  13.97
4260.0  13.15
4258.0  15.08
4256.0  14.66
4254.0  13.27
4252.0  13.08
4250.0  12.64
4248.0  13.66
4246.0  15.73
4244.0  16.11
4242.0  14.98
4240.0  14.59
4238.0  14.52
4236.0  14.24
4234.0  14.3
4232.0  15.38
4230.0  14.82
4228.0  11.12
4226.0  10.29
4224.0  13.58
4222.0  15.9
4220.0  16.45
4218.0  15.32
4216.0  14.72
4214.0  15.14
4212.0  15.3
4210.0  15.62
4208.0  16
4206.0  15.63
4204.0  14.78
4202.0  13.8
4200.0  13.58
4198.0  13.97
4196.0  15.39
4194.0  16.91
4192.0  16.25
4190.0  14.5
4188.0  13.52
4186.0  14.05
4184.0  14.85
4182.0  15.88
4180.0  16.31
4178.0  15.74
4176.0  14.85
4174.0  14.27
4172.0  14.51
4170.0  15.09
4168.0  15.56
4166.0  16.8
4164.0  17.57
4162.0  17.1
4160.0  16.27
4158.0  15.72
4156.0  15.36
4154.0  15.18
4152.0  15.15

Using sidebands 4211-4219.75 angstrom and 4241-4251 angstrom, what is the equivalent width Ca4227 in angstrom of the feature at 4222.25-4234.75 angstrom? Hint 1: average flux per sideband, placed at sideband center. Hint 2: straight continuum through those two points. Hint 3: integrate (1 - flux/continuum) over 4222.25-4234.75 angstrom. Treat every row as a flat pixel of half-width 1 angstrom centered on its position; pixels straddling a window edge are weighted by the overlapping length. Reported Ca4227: 1.32 angstrom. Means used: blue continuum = 15.2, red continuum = 14.6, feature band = 13.4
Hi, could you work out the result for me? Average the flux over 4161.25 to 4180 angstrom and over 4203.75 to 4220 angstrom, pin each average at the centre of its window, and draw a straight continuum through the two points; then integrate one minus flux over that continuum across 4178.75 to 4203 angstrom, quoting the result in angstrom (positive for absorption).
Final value 1.0 angstrom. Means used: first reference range 15.7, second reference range 15.4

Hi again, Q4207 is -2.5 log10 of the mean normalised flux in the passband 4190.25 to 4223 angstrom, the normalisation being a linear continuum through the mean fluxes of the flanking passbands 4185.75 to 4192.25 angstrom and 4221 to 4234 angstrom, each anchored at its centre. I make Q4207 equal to -0.09 mag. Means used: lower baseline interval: 14.4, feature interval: 15.3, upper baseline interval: 13.6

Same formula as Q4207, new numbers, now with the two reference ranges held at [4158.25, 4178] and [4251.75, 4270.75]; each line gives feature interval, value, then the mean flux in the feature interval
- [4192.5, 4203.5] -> 0.03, 14.8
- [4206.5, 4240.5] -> 0.01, 14.6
